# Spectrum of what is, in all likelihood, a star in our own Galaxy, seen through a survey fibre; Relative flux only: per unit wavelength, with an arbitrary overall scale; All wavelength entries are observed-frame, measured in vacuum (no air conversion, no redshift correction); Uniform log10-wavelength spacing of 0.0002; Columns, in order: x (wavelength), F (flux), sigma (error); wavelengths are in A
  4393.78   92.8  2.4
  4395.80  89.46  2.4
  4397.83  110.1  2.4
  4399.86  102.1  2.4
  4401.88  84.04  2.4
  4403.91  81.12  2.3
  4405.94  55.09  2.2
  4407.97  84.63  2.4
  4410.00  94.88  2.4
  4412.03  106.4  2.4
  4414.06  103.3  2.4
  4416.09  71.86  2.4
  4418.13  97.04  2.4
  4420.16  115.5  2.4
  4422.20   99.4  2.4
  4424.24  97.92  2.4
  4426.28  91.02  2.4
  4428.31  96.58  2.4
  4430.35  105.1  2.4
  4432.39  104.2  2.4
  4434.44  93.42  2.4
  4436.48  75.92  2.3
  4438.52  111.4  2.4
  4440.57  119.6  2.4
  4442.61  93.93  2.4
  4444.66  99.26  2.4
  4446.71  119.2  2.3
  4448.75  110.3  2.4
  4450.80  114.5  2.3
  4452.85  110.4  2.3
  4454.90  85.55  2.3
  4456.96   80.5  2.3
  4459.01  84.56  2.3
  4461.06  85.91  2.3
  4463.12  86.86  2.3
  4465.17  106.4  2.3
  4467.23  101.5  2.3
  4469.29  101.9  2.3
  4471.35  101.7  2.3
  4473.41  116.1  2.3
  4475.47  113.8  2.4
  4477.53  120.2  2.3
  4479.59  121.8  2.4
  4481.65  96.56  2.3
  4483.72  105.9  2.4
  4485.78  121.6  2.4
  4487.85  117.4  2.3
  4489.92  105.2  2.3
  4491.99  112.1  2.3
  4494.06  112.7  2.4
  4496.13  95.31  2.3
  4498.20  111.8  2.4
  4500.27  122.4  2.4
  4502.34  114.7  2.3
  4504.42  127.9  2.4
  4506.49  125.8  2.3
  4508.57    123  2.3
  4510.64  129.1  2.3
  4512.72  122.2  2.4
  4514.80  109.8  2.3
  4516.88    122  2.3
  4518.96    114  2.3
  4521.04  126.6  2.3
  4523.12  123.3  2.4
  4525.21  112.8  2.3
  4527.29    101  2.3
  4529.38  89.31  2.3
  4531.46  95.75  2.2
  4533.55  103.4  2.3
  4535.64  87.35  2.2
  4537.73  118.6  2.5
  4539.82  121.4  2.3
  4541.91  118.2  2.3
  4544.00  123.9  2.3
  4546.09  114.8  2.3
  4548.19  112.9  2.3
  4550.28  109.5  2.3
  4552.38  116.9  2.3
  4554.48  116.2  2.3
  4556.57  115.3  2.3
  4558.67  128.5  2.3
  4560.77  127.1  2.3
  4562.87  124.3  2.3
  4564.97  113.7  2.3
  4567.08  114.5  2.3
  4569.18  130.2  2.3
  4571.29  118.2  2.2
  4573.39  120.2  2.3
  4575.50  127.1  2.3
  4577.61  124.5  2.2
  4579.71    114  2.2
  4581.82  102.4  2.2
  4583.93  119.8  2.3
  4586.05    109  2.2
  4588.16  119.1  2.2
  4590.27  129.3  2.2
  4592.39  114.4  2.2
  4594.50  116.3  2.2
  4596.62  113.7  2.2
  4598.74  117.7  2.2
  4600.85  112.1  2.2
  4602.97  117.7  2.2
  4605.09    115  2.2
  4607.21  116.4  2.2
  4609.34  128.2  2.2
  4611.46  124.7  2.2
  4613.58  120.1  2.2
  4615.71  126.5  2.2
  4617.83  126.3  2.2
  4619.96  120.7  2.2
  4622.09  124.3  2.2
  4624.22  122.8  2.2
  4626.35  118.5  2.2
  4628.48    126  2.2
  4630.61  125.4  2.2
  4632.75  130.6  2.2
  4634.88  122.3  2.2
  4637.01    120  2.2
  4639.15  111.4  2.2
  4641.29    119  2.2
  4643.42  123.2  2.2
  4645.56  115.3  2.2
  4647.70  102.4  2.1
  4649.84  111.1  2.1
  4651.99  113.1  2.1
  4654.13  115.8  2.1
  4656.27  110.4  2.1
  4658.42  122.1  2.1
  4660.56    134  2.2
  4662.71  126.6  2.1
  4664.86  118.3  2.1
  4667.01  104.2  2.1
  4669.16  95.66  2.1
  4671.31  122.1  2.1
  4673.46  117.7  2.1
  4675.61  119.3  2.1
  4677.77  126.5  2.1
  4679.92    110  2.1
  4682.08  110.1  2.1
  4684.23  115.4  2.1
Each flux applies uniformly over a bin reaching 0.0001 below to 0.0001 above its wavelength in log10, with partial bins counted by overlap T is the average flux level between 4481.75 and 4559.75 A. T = 114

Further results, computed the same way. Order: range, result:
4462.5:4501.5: 109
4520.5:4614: 116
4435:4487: 103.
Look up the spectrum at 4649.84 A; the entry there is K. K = 111.1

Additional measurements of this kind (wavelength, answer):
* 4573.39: 120.2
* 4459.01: 84.56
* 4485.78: 121.6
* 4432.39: 104.2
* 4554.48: 116.2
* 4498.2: 111.8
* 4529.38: 89.31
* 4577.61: 124.5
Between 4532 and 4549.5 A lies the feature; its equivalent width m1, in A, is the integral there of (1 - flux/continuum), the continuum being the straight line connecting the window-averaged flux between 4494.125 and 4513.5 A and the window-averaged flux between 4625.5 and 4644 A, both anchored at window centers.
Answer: 1.1 A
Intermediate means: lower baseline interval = 119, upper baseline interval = 122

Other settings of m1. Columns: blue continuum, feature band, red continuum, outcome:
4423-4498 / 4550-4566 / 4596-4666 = -0.9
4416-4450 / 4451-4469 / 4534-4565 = 1.8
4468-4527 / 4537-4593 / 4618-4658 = -0.9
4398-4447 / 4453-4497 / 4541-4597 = 0.1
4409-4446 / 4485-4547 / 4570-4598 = -2.6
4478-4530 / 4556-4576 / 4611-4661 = -0.8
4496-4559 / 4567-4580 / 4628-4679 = -0.7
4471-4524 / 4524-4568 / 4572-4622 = 1.8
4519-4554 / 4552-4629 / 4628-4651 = -3.2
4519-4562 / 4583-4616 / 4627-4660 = -0.7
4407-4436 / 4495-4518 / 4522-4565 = -2.2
